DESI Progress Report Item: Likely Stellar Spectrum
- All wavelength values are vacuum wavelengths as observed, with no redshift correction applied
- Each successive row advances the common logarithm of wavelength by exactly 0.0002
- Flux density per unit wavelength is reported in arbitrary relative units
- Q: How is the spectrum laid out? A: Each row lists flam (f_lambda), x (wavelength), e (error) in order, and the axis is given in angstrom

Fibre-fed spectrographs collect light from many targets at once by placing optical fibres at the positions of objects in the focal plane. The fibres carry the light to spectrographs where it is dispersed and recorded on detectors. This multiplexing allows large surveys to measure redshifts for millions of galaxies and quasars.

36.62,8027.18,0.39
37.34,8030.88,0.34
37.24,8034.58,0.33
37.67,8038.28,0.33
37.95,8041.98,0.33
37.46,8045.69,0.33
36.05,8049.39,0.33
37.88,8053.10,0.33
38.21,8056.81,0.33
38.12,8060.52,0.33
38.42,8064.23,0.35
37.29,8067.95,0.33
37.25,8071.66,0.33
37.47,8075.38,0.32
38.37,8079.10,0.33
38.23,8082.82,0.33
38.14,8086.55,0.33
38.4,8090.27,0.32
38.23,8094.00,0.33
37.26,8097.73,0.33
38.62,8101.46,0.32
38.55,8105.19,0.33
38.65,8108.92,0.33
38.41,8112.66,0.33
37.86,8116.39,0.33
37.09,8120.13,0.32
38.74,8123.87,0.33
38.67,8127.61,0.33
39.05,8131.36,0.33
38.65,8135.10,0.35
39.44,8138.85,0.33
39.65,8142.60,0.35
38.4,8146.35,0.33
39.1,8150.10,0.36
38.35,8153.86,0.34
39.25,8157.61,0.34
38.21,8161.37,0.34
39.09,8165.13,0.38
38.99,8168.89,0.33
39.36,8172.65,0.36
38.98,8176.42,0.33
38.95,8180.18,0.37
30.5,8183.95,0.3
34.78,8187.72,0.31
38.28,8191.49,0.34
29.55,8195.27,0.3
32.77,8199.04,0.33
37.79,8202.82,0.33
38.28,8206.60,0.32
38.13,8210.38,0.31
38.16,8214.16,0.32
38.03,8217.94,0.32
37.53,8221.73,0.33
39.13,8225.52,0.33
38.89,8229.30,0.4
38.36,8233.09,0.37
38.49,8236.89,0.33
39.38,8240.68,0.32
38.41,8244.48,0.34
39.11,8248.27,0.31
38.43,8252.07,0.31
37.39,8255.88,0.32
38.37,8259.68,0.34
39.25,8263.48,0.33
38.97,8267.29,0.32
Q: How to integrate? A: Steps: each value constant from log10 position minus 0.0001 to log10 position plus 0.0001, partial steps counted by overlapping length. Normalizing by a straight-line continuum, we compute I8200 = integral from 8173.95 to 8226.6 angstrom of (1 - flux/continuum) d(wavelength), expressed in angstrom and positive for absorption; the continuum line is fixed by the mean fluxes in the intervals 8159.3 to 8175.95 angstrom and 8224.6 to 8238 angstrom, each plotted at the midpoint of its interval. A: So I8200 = 3.1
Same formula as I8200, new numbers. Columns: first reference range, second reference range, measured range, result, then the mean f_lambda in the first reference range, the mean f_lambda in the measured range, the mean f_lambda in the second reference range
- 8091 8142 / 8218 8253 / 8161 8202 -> 2.39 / 38.4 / 36.3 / 38.6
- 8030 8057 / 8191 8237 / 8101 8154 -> -1.93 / 37.4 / 38.6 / 37.1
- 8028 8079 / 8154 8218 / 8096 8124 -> -0.58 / 37.6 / 38.1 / 37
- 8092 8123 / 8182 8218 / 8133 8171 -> -2.12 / 38.1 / 38.9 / 35.5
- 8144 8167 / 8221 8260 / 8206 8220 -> 0.17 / 38.8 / 38.1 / 38.5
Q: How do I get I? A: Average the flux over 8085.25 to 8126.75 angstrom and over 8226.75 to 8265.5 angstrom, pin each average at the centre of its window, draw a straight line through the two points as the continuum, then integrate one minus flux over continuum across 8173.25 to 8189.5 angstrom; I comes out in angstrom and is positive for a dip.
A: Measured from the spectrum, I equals 1.0 angstrom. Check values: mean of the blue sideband 38.2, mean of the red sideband 38.6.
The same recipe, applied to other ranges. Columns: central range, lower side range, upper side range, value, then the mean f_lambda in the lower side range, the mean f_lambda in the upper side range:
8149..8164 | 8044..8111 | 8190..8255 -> -0.40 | 37.9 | 37.6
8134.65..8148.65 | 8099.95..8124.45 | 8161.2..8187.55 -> -0.43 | 38.3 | 37.5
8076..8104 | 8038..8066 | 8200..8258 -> -0.23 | 37.7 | 38.3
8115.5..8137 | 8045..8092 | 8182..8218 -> -0.92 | 37.8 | 35.5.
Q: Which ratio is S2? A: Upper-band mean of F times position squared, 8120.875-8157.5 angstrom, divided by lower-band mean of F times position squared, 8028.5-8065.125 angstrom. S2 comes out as 1.06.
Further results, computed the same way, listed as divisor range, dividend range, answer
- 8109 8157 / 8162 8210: 0.96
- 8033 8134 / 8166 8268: 1.02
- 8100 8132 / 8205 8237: 1.02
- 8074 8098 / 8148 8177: 1.04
